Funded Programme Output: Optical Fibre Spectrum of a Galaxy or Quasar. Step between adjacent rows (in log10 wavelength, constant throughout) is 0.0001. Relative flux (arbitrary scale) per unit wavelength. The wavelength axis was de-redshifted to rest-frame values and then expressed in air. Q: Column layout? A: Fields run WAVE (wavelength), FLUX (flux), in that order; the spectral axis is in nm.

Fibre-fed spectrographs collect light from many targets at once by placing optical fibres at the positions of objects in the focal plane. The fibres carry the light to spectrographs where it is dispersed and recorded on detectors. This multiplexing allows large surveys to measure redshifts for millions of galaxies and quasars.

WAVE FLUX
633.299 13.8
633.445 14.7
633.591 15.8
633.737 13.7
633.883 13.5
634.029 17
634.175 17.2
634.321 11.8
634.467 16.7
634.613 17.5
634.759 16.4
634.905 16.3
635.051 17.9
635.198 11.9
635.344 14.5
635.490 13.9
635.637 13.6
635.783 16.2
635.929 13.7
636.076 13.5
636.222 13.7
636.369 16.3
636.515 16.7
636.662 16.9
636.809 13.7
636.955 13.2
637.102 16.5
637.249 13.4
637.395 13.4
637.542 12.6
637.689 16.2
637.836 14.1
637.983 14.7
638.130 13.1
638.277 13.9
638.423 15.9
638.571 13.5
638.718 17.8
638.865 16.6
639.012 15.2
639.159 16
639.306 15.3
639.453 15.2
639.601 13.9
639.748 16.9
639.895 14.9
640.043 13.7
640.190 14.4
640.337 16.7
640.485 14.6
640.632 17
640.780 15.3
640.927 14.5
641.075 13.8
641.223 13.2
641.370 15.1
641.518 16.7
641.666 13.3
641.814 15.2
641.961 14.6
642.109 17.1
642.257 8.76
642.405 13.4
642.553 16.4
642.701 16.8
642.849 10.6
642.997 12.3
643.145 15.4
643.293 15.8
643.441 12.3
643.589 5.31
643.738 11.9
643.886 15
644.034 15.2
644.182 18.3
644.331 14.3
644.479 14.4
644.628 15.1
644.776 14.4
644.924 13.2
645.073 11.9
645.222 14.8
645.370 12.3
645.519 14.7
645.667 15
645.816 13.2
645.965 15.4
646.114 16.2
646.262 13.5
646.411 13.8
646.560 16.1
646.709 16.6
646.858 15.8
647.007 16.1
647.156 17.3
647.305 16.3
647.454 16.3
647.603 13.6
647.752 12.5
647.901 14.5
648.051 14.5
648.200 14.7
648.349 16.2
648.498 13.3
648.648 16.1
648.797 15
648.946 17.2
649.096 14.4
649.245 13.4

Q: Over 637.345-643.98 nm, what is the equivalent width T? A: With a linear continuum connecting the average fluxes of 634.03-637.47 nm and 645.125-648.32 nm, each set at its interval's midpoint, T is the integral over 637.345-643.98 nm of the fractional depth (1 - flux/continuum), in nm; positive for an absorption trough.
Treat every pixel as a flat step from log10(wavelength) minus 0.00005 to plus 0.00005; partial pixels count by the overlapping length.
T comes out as 0.253 nm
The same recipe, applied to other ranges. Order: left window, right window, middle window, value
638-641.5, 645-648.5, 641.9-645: 0.23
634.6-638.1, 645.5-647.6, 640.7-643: 0.13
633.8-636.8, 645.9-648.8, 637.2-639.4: 0.06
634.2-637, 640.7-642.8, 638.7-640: -0.08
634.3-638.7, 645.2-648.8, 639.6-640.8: -0.04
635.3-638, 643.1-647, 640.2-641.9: -0.07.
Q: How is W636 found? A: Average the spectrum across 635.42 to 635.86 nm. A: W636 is 14.6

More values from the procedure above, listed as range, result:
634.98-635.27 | 14.9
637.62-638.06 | 15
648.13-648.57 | 14.8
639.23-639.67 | 14.8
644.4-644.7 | 14.7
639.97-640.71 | 15.3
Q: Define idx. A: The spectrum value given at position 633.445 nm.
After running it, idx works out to 14.7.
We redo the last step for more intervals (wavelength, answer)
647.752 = 12.5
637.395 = 13.4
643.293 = 15.8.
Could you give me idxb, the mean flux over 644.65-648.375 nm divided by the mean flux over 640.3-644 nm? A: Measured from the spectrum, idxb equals 1.05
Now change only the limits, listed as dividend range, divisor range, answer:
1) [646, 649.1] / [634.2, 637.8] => 1.03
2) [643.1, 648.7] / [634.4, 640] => 0.96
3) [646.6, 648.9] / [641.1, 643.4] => 1.07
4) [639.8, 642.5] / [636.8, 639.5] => 0.99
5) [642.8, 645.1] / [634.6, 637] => 0.90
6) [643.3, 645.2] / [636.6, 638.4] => 0.95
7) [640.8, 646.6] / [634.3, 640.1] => 0.94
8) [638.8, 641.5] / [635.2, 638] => 1.05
